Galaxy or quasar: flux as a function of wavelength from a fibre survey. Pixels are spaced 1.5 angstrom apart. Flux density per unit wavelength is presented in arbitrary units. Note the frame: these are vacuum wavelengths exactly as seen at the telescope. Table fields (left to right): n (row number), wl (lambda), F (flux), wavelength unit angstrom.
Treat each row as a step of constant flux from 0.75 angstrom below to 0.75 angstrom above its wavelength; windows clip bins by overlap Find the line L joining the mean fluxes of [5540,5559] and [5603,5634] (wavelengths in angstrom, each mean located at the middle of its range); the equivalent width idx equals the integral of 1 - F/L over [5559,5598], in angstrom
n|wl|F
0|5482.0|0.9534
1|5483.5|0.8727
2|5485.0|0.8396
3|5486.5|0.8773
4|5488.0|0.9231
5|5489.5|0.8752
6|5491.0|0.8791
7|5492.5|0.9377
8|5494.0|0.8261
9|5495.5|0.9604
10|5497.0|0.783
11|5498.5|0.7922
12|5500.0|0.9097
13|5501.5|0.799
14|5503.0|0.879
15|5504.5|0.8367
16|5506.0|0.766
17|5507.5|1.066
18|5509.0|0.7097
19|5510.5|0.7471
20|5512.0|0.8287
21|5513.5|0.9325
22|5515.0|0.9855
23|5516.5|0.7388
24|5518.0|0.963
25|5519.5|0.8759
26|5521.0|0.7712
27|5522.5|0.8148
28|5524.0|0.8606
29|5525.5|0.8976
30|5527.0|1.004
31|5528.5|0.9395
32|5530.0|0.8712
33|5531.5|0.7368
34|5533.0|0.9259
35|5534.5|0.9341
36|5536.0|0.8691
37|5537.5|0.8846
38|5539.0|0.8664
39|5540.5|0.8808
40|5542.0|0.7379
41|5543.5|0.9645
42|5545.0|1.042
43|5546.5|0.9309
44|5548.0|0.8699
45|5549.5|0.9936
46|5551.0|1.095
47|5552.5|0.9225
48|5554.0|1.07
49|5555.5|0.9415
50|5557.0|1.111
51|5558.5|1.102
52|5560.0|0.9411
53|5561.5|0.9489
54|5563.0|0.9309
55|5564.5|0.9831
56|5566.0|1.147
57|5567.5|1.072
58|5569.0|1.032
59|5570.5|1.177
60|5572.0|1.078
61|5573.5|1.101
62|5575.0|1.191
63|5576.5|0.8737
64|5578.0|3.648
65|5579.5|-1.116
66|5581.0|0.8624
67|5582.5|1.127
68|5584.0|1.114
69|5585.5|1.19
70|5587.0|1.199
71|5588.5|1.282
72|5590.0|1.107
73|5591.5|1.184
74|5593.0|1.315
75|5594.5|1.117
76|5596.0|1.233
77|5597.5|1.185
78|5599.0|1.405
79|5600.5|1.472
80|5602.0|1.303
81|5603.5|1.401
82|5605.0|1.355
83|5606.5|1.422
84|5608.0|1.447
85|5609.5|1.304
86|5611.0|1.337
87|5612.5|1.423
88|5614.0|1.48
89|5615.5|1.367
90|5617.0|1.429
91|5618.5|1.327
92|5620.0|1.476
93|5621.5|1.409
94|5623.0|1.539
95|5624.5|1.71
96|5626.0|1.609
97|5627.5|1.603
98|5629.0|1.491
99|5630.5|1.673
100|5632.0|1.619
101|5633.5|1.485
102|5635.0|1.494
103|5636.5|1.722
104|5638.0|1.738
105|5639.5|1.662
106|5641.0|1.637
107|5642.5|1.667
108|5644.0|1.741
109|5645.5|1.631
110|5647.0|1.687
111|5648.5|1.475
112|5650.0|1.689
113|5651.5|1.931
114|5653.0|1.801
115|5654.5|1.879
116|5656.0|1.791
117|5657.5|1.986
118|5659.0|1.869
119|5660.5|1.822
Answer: 2.31 angstrom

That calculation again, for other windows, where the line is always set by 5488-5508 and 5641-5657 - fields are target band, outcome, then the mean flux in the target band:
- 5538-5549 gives 2.2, 0.901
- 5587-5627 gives 3.3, 1.37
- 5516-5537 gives 3.2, 0.873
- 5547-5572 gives 4.1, 1.02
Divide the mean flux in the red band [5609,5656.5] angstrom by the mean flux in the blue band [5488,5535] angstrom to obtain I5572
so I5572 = 1.8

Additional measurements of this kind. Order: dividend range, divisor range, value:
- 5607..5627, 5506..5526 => 1.69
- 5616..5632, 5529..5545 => 1.74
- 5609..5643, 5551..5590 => 1.42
